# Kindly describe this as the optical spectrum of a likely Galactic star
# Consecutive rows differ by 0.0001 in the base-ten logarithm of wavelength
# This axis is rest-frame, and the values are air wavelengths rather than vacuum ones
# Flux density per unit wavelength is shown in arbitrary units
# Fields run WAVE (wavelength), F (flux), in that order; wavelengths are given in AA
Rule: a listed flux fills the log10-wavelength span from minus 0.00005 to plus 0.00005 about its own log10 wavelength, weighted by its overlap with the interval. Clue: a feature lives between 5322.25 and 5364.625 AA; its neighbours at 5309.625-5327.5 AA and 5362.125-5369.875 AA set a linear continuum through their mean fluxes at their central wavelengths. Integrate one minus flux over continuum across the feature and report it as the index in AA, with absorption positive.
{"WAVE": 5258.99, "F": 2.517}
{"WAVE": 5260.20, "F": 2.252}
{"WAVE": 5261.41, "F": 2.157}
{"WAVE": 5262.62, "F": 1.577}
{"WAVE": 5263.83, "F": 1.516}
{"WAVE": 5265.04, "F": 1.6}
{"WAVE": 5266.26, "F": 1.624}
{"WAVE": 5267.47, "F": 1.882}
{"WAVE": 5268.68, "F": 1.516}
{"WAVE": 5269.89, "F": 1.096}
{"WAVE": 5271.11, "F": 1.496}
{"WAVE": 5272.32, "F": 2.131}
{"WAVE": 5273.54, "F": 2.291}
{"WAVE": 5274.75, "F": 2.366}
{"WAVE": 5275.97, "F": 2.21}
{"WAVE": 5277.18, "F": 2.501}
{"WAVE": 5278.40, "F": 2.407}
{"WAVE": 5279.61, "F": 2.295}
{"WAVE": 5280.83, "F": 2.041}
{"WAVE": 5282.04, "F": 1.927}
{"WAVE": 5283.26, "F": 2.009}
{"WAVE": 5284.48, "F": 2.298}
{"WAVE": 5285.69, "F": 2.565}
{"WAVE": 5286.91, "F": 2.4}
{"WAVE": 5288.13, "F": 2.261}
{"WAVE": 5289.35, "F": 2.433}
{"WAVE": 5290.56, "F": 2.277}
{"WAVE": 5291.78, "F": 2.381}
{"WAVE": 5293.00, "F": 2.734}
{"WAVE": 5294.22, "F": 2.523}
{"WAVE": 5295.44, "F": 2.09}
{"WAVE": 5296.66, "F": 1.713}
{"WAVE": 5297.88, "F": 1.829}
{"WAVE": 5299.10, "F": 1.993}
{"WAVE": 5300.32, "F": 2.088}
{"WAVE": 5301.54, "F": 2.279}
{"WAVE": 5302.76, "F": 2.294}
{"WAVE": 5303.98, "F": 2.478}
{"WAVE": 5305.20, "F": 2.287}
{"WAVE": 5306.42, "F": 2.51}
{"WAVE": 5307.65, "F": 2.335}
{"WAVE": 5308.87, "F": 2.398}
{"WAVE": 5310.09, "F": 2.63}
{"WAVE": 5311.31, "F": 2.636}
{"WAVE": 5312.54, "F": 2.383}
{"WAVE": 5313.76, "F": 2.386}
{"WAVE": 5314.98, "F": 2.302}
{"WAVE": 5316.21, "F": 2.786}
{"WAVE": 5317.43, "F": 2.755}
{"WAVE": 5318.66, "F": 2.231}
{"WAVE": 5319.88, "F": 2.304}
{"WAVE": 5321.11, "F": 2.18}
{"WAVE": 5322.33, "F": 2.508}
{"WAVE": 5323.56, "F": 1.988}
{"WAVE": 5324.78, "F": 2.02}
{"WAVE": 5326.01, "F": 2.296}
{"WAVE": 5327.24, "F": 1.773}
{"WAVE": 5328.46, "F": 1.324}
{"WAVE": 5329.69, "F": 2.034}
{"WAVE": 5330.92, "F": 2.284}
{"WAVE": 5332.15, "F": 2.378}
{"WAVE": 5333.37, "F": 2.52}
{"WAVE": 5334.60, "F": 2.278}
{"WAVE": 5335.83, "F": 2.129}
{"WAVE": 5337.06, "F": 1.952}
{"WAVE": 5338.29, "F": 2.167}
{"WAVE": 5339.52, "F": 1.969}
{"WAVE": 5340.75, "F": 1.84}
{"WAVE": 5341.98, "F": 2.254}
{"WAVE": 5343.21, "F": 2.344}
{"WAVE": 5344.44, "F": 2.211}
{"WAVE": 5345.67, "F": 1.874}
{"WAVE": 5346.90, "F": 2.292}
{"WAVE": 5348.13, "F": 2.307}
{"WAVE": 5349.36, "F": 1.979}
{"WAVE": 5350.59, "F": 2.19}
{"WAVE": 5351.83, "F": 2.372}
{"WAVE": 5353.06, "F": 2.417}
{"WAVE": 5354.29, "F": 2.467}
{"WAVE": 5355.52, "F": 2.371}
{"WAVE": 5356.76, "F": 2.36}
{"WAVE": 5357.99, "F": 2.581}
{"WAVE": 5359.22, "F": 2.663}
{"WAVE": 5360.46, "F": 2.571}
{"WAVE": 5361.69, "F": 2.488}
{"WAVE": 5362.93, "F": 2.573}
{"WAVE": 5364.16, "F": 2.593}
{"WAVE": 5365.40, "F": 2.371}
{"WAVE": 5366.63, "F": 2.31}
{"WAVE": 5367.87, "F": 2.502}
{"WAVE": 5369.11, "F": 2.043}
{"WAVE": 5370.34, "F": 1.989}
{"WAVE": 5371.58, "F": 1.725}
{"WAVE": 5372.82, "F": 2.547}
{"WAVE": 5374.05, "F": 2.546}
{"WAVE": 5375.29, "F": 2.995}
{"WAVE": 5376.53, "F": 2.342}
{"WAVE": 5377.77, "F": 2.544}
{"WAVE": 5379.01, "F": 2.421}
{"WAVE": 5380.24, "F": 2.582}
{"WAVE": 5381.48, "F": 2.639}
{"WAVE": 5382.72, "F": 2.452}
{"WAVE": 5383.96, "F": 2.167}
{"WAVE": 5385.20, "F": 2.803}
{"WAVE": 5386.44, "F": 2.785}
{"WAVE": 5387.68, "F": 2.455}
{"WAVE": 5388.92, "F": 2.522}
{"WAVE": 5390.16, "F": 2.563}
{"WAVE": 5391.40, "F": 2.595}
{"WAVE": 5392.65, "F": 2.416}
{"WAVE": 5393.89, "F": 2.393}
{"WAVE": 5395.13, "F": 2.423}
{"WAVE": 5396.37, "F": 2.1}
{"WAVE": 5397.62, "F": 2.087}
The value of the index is 2.49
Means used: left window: 2.35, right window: 2.39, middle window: 2.23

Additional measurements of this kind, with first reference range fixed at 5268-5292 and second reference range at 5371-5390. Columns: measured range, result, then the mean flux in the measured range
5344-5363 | 0.4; 2.35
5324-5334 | 1.0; 2.08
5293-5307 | 0.0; 2.21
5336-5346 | 1.2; 2.08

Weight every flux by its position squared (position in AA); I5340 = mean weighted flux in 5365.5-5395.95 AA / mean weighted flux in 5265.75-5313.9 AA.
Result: 1.15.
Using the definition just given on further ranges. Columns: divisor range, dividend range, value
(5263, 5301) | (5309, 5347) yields 1.09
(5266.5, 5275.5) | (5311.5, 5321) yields 1.36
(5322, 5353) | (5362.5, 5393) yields 1.17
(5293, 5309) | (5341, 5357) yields 1.03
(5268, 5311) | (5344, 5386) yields 1.12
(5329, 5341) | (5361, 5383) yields 1.14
